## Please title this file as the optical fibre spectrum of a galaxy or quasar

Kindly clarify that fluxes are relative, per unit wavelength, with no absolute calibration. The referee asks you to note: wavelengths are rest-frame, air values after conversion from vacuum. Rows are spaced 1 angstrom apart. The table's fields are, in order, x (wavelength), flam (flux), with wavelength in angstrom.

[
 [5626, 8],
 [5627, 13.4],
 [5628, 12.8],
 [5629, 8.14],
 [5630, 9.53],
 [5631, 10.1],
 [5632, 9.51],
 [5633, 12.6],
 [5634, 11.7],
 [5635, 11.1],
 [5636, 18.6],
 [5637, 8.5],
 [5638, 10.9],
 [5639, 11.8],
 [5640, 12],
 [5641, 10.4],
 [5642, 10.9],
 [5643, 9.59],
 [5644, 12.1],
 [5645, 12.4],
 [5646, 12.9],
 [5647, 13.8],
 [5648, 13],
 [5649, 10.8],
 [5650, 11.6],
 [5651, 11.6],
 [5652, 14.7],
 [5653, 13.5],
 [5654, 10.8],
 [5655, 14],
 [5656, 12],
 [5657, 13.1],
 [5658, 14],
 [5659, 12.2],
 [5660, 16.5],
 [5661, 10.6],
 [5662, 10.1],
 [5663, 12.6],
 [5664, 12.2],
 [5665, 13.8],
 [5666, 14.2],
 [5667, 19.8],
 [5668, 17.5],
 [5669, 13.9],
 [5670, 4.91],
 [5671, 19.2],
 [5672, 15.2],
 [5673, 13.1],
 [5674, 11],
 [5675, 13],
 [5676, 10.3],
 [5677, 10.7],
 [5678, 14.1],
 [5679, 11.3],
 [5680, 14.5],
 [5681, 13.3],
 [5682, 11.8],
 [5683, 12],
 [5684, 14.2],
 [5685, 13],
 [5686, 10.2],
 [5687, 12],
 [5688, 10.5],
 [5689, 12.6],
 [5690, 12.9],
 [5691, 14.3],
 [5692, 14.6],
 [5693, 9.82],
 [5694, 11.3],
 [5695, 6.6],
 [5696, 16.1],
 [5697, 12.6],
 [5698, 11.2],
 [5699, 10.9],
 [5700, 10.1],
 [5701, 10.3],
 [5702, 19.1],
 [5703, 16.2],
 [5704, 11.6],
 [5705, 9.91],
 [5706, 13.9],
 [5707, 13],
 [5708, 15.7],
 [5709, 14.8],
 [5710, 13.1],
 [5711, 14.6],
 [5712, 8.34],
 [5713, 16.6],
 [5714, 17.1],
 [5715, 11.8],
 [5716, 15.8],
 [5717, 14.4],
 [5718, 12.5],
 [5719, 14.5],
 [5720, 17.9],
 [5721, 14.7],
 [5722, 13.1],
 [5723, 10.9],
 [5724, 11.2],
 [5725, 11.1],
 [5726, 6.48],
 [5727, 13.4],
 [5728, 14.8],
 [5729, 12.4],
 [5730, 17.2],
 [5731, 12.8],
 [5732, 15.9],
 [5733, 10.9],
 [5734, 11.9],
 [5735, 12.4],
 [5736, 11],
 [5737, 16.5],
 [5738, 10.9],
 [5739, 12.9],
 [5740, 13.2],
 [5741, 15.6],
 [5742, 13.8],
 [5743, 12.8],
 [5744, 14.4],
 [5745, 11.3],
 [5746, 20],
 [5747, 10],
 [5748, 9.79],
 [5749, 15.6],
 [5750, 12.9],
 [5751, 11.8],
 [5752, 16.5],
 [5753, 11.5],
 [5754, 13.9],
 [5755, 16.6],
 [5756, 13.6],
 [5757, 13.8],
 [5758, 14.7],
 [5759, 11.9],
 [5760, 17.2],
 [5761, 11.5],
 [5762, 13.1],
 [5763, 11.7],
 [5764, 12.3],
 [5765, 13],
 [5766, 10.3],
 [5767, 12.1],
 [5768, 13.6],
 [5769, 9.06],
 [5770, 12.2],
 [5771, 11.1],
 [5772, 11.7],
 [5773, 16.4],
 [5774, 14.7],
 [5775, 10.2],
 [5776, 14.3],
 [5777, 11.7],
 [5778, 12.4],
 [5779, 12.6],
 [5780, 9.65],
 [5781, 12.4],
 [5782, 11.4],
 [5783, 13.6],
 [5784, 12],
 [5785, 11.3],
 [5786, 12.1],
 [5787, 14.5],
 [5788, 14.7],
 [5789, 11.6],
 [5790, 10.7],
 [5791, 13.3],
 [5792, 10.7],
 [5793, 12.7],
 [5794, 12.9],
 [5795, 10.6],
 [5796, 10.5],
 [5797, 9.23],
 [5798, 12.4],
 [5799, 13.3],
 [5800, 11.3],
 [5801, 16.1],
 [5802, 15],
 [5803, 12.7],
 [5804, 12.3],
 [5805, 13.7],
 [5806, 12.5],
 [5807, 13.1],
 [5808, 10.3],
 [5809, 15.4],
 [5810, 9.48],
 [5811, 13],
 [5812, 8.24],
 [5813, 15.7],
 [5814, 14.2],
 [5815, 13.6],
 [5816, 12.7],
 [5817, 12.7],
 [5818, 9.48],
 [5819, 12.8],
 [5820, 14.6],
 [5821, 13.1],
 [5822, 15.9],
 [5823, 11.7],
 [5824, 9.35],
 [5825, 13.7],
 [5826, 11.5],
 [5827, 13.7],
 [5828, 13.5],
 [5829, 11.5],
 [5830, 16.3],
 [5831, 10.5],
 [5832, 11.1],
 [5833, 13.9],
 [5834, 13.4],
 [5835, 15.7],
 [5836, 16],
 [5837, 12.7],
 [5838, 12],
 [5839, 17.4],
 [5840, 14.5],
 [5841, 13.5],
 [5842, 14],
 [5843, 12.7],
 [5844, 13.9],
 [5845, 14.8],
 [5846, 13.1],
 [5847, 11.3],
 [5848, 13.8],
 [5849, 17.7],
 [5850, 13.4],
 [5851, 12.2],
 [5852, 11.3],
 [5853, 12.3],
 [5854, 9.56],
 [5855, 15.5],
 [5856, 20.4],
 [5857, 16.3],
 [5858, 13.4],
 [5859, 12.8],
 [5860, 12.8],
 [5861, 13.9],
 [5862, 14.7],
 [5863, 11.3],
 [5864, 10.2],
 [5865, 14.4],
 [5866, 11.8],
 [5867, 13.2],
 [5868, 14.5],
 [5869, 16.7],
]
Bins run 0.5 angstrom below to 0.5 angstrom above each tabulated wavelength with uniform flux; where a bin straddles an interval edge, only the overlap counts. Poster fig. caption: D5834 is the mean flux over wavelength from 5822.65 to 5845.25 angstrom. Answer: 13.4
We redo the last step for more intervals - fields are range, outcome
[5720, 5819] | 12.7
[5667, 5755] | 13.1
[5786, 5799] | 12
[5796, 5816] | 12.7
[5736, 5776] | 13.2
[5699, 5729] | 13.3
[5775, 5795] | 12.2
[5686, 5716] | 12.8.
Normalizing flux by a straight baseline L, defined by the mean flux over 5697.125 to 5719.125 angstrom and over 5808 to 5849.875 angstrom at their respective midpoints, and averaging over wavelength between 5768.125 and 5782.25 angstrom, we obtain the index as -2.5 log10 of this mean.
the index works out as 0.10 mag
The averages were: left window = 13.4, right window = 13.2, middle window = 12.2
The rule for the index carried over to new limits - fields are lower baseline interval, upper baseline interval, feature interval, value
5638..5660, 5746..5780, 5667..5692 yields -0.04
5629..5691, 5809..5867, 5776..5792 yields 0.06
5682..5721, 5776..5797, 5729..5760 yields -0.09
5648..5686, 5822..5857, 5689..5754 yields 0.00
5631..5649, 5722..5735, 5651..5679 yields -0.10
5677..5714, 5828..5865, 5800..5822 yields 0.04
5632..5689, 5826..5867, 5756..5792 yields 0.05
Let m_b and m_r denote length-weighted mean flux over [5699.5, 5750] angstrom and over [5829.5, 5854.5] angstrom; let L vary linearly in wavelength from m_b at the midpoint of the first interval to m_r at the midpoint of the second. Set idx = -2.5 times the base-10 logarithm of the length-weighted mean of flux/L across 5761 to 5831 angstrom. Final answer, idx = 0.082 mag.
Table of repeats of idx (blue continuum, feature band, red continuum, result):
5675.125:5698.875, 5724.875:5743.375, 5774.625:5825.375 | -0.06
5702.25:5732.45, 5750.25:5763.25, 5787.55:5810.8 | -0.06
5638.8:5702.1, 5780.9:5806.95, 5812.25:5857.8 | 0.07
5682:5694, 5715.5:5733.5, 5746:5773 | -0.06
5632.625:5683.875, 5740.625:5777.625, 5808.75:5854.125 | -0.02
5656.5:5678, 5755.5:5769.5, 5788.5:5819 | -0.01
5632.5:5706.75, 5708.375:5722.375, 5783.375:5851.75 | -0.13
